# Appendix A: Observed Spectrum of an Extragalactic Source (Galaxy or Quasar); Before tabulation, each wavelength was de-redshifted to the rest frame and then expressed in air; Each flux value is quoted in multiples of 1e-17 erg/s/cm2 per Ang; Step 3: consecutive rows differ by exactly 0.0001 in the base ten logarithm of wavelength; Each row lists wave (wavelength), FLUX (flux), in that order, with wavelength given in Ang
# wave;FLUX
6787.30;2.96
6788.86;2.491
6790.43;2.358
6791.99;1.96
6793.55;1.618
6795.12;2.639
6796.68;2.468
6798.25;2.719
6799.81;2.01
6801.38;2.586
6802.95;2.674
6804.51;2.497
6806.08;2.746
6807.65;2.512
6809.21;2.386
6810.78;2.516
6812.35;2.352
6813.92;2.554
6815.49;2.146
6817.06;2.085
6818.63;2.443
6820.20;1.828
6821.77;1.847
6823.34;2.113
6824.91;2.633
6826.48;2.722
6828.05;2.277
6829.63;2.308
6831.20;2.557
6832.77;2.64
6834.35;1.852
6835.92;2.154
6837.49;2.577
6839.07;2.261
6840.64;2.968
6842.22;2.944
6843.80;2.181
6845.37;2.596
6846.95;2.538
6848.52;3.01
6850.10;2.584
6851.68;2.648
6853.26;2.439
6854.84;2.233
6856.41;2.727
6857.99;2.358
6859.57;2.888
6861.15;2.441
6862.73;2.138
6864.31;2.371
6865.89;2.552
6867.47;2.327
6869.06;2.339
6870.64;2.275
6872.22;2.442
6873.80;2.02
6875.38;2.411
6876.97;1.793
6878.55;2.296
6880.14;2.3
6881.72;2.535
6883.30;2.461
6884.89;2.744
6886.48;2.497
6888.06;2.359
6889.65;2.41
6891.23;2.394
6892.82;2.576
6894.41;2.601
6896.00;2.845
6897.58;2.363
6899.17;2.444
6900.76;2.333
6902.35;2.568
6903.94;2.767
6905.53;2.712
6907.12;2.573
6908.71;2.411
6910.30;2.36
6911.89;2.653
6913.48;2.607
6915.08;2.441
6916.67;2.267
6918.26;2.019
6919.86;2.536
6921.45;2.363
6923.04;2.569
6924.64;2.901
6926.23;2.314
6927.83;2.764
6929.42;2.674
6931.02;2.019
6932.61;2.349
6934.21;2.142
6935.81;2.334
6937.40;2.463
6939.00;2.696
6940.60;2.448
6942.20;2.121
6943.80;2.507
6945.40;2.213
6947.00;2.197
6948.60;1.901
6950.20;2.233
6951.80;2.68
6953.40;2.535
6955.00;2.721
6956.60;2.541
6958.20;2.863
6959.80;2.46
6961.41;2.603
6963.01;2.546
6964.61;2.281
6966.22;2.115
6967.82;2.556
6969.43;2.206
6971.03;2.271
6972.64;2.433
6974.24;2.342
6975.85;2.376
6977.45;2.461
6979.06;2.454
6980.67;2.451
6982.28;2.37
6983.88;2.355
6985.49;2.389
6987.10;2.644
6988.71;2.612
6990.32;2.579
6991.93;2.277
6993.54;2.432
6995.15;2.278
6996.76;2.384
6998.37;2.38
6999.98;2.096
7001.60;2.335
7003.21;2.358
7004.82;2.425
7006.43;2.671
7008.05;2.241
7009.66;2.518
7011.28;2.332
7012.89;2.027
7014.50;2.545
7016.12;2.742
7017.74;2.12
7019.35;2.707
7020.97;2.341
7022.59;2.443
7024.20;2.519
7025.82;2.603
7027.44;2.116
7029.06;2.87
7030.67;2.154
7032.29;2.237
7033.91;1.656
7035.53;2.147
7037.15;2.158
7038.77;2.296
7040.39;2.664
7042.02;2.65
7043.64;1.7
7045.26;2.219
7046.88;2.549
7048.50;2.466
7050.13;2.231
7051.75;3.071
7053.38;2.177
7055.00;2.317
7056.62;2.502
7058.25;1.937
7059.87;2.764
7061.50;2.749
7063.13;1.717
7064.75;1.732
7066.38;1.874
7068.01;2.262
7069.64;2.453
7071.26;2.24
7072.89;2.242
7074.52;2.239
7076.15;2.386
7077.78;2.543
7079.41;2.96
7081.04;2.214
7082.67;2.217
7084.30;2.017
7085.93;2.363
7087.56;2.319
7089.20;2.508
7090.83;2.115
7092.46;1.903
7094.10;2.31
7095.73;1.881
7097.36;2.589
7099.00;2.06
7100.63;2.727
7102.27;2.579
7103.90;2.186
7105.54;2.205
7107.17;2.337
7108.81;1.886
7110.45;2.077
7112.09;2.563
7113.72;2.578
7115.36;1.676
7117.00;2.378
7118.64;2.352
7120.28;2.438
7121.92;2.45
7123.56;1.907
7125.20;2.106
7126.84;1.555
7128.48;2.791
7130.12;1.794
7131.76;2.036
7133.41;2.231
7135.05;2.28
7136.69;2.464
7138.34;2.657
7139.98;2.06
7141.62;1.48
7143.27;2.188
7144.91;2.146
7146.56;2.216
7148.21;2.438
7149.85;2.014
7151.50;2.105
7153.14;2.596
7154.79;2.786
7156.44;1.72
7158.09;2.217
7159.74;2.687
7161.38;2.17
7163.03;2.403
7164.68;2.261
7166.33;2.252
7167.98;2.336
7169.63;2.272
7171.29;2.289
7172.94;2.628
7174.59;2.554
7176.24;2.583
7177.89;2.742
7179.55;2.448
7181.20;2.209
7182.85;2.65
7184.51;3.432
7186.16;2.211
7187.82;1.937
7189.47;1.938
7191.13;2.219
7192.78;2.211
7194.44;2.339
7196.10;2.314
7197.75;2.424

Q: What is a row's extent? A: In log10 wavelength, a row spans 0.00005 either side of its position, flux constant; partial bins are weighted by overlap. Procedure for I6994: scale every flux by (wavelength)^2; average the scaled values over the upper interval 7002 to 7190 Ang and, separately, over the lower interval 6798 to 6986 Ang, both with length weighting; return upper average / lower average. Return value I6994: 1.01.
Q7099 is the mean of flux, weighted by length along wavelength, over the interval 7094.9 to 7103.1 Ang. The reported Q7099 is 2.37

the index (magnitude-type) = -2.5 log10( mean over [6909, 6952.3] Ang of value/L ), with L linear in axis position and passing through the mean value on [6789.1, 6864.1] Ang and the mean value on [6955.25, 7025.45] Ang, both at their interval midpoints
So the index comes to 0.01 mag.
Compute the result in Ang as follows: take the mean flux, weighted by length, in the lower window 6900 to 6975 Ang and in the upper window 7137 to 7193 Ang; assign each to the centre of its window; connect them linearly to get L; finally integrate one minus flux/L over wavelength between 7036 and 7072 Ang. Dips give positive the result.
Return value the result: 1.2 Ang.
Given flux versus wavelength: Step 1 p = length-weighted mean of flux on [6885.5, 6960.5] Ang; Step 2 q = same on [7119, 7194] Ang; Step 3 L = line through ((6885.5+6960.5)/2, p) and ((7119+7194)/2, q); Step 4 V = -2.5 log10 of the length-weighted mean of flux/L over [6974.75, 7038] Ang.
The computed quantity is 0.01 mag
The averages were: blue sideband 2.46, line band 2.38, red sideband 2.29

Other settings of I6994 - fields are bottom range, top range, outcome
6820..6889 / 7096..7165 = 1.00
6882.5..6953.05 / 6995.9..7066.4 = 0.99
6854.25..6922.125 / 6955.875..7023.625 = 1.02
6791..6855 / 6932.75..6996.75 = 1.04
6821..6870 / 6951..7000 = 1.03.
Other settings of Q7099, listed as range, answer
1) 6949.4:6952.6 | 2.46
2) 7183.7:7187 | 2.82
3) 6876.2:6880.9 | 2.13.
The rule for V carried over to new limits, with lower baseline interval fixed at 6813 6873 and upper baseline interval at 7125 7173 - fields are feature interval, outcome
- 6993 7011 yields -0.02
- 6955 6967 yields -0.07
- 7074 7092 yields -0.03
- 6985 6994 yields -0.07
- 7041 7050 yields -0.01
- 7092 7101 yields 0.02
